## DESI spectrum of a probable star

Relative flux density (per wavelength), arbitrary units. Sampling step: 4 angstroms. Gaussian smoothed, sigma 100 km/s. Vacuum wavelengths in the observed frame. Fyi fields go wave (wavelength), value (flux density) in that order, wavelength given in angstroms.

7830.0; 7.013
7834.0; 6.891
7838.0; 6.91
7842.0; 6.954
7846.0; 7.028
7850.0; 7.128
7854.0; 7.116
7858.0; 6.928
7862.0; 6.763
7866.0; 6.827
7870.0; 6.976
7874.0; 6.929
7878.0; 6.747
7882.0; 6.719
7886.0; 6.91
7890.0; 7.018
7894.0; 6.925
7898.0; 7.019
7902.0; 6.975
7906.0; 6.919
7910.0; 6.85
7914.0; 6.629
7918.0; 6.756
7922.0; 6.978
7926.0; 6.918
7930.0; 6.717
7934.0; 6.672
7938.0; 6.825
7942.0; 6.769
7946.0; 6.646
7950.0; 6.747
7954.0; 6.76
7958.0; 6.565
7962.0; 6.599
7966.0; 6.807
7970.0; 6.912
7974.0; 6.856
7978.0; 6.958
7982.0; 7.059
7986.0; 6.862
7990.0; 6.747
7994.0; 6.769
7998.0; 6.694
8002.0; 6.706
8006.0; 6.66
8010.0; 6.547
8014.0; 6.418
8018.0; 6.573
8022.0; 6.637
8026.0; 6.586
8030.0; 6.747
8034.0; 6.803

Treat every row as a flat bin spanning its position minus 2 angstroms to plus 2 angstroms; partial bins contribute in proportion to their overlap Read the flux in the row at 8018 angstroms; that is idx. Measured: 6.573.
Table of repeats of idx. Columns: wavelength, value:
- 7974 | 6.856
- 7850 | 7.128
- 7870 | 6.976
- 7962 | 6.599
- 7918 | 6.756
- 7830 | 7.013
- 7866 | 6.827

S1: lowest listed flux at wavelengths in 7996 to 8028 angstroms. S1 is 6.418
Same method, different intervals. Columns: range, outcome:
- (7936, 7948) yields 6.646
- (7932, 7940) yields 6.672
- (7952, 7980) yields 6.565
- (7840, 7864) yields 6.763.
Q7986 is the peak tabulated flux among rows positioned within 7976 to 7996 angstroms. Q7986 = 7.059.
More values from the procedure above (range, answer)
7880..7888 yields 6.91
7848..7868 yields 7.128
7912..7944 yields 6.978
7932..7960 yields 6.825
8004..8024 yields 6.66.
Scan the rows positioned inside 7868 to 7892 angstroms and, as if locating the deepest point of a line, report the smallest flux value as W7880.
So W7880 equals 6.719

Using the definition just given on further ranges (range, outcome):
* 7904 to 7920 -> 6.629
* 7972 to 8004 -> 6.694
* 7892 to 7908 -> 6.919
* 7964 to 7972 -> 6.807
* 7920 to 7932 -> 6.717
